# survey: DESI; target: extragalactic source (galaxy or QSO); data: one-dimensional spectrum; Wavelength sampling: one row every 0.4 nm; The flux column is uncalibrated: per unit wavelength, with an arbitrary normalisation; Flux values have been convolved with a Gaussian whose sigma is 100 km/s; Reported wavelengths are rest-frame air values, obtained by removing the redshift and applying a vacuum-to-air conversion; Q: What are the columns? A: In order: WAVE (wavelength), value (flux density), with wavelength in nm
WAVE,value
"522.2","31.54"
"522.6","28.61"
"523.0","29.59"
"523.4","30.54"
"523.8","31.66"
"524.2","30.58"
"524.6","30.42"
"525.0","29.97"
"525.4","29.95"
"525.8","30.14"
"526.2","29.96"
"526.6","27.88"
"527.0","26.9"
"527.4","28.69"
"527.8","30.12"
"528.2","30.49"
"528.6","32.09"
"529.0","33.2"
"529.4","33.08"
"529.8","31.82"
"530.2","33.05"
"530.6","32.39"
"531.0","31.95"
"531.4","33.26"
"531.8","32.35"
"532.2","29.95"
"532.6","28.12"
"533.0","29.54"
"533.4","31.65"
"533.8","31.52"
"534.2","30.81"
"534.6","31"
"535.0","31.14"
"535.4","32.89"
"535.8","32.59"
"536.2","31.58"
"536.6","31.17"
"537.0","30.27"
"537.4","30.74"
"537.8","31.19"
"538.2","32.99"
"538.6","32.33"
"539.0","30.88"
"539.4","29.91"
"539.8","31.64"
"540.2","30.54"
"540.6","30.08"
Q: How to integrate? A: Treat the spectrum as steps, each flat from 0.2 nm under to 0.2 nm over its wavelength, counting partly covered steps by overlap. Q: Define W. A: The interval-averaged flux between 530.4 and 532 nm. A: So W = 32.5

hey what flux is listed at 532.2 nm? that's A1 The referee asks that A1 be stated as 29.95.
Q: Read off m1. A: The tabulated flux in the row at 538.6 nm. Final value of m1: 32.33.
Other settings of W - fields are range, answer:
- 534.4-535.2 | 31.1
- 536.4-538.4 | 31.3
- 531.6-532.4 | 31.1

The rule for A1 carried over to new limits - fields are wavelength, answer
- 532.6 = 28.12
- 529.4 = 33.08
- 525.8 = 30.14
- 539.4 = 29.91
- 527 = 26.9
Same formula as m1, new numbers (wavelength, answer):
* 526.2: 29.96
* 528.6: 32.09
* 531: 31.95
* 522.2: 31.54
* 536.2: 31.58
